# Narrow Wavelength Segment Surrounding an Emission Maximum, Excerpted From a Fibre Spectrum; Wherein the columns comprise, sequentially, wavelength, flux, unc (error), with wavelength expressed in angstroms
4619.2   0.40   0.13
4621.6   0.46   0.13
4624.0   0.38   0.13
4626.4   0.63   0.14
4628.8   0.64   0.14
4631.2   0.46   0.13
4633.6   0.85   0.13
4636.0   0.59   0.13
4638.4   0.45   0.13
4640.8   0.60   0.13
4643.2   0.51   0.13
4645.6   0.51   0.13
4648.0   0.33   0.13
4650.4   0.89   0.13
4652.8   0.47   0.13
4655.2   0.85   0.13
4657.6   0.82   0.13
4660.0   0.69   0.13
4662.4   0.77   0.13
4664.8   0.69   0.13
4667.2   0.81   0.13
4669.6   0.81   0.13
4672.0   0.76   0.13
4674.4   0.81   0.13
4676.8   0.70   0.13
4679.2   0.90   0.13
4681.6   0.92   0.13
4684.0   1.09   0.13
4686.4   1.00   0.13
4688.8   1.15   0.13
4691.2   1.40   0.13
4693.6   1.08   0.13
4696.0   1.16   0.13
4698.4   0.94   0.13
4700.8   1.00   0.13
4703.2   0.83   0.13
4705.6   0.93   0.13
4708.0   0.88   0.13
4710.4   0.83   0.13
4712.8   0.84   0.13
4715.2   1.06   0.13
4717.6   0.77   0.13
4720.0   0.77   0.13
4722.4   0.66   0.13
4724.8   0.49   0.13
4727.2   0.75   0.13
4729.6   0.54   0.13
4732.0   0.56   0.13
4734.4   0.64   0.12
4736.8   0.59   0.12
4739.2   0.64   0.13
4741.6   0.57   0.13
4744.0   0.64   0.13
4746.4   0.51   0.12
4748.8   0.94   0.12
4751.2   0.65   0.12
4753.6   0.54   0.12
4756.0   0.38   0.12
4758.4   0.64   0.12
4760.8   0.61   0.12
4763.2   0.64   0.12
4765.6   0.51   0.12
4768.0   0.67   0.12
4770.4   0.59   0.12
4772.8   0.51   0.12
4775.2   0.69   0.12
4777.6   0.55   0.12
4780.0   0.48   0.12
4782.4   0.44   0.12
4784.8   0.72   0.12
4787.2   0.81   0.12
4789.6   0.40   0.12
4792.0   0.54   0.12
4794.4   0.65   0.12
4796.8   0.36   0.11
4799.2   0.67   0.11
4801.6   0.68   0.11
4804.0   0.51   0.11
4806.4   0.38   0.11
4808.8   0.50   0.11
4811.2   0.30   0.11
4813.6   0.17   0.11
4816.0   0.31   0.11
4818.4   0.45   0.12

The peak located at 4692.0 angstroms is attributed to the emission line C IV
